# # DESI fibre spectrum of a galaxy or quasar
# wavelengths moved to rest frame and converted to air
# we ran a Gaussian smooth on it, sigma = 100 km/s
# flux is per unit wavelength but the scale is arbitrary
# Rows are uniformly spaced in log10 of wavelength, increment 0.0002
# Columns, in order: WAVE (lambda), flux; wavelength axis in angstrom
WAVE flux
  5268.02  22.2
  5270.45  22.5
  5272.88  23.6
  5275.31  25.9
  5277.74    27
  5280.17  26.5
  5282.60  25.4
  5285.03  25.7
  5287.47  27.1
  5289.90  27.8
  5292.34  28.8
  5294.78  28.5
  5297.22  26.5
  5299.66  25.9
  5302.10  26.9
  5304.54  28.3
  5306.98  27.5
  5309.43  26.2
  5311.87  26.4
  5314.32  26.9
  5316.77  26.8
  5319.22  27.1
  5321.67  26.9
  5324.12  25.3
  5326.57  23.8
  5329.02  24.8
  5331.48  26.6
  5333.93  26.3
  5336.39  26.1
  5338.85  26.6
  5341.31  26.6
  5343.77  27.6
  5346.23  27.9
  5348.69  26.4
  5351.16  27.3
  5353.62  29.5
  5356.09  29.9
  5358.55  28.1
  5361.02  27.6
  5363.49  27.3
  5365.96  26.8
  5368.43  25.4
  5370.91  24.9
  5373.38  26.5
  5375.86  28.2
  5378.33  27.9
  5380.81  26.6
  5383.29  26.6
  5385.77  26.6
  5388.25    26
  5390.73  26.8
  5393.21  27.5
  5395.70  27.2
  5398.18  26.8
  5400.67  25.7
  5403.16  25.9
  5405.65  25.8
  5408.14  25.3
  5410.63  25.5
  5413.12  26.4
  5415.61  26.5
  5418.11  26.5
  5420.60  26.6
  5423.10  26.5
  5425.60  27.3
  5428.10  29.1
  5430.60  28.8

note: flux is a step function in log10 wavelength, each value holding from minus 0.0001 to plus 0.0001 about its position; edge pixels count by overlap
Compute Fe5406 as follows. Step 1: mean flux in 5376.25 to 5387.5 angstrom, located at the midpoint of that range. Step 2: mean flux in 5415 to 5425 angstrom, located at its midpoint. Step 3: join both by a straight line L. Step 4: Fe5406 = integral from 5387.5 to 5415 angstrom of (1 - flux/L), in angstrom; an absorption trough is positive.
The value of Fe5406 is 0.51 angstrom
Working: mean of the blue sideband 27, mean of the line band 26.3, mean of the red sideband 26.6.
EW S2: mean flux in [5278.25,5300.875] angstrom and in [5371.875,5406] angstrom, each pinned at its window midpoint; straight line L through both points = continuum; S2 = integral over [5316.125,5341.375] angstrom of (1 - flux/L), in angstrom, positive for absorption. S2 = 0.8 angstrom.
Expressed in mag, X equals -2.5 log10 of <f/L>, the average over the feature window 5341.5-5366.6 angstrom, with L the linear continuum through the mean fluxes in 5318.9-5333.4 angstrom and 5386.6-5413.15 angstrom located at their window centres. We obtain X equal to -0.08 mag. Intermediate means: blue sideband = 25.7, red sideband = 26.3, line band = 27.8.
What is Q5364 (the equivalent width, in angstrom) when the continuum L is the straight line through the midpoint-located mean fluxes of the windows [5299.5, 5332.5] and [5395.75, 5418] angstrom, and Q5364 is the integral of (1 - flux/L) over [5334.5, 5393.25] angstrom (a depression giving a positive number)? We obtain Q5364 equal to -1.93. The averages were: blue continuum 26.4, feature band 27.1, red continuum 26.1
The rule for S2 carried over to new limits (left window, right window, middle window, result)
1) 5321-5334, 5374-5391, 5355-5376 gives -0.5 angstrom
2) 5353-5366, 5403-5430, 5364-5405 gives 1.4 angstrom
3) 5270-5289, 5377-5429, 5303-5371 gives -2.0 angstrom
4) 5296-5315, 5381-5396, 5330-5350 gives 0.0 angstrom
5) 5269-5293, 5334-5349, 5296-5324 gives -0.5 angstrom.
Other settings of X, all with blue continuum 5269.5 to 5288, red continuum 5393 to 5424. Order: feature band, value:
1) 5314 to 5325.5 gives -0.03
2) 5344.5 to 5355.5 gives -0.08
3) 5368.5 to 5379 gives -0.02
